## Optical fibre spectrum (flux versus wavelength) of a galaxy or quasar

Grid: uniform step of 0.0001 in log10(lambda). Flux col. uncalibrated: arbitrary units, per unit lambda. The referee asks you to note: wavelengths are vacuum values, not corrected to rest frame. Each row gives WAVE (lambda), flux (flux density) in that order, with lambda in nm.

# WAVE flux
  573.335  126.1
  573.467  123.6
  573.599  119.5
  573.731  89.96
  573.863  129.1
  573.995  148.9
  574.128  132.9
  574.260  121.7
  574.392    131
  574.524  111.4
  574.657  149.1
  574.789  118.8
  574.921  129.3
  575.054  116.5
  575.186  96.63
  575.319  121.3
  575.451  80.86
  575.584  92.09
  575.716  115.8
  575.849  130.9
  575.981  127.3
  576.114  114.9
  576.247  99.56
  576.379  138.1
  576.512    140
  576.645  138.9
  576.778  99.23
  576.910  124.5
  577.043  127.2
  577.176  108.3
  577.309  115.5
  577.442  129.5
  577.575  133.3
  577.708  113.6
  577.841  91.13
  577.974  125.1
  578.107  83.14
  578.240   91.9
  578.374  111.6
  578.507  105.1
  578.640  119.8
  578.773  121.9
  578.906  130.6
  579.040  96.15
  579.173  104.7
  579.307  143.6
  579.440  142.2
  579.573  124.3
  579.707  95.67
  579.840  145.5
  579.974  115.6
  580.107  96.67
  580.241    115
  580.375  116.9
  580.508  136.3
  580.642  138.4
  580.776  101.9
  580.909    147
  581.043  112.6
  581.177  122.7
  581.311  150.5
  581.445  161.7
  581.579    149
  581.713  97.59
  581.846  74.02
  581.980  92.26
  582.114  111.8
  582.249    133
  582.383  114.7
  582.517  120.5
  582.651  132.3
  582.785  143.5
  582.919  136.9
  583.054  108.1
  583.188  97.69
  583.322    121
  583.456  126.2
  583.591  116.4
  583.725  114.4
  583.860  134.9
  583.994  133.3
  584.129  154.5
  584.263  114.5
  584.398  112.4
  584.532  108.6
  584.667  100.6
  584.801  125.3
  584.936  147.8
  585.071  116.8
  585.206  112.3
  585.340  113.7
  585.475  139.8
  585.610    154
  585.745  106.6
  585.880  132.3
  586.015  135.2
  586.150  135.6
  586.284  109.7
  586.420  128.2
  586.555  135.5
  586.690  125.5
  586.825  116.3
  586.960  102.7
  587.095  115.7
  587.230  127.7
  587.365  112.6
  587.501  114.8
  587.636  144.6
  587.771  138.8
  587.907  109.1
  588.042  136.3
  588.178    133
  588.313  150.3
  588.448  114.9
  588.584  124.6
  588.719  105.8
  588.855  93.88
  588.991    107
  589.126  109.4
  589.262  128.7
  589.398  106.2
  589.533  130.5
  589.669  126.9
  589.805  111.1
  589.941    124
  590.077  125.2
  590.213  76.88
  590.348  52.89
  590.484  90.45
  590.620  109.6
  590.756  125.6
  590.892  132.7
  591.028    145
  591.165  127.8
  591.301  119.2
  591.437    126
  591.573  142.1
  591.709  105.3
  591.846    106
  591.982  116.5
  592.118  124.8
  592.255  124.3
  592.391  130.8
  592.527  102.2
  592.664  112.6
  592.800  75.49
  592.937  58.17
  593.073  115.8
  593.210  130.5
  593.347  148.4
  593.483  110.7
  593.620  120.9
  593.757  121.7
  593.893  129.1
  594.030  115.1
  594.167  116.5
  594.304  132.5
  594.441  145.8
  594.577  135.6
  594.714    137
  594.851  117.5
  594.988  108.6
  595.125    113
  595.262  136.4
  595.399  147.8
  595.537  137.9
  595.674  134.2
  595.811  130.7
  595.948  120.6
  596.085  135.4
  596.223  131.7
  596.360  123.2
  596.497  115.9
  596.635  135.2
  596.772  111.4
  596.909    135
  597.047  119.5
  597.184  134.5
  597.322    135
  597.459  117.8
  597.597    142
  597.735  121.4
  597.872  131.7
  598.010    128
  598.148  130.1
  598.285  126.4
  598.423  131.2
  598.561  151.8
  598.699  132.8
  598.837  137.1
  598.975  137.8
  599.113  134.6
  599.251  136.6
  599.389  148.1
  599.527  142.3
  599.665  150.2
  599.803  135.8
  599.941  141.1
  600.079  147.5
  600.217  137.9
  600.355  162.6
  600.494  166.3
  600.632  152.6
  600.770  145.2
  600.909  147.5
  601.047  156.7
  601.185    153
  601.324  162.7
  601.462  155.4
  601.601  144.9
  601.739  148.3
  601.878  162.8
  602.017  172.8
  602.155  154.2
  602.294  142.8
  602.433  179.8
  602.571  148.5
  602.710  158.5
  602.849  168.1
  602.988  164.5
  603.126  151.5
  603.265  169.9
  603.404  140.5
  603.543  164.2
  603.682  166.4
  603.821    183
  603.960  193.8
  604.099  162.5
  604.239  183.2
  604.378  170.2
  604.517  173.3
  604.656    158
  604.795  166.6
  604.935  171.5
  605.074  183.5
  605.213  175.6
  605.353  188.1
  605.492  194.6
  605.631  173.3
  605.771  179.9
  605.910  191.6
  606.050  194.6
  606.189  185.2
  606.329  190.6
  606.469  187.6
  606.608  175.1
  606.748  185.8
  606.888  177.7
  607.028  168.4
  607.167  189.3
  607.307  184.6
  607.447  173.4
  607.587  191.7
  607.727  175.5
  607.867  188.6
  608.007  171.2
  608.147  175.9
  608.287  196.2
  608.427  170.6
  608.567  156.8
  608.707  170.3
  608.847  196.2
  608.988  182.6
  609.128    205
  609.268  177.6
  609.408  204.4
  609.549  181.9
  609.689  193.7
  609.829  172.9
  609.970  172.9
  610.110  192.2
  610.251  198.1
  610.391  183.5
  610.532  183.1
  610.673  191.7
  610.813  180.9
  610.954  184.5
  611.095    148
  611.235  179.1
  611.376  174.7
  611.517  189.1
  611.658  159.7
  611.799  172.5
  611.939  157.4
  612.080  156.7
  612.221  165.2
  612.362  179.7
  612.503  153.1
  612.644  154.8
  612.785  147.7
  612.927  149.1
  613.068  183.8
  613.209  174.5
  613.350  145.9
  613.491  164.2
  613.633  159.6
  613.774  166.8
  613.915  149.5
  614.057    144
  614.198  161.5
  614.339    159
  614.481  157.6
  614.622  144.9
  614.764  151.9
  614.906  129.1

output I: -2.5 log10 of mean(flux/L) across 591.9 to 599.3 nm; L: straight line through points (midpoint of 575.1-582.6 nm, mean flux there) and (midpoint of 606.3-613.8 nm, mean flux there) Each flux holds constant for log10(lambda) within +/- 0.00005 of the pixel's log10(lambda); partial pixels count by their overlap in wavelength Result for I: 0.186 mag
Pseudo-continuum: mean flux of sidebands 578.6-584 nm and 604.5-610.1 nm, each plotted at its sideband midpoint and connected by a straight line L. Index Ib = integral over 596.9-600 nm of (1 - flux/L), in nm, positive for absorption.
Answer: 0.51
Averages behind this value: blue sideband 122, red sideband 182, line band 135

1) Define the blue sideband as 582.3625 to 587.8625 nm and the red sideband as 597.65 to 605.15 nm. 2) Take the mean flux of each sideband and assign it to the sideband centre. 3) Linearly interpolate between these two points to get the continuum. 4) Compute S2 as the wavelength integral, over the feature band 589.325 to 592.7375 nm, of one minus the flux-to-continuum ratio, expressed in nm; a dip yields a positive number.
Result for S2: 0.481 nm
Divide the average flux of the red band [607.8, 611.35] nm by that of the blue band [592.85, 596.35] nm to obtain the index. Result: 1.46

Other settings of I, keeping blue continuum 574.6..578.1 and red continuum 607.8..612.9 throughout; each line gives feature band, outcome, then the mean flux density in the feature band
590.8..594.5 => 0.21 mag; 120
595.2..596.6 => 0.16 mag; 131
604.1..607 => -0.07 mag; 180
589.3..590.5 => 0.31 mag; 106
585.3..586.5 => 0.05 mag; 129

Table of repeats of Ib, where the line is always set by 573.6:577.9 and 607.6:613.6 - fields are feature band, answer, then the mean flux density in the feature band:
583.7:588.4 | 0.356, 126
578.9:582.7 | 0.183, 121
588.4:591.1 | 0.566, 112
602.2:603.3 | 0.018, 160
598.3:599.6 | 0.149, 139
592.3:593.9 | 0.377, 113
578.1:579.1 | 0.120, 109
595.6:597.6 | 0.329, 128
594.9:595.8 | 0.128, 129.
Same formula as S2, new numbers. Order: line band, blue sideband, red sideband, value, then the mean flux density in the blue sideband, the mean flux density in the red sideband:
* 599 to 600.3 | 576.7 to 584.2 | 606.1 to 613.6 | 0.13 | 120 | 177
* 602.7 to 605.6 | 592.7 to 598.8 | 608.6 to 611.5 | -0.21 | 126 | 183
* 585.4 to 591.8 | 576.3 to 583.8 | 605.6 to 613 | 0.75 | 120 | 178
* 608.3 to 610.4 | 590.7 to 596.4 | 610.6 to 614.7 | -0.37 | 123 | 164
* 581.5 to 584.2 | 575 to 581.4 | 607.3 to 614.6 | 0.11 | 118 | 173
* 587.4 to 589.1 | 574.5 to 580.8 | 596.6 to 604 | 0.12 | 117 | 147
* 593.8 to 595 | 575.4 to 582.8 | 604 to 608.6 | 0.20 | 119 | 179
